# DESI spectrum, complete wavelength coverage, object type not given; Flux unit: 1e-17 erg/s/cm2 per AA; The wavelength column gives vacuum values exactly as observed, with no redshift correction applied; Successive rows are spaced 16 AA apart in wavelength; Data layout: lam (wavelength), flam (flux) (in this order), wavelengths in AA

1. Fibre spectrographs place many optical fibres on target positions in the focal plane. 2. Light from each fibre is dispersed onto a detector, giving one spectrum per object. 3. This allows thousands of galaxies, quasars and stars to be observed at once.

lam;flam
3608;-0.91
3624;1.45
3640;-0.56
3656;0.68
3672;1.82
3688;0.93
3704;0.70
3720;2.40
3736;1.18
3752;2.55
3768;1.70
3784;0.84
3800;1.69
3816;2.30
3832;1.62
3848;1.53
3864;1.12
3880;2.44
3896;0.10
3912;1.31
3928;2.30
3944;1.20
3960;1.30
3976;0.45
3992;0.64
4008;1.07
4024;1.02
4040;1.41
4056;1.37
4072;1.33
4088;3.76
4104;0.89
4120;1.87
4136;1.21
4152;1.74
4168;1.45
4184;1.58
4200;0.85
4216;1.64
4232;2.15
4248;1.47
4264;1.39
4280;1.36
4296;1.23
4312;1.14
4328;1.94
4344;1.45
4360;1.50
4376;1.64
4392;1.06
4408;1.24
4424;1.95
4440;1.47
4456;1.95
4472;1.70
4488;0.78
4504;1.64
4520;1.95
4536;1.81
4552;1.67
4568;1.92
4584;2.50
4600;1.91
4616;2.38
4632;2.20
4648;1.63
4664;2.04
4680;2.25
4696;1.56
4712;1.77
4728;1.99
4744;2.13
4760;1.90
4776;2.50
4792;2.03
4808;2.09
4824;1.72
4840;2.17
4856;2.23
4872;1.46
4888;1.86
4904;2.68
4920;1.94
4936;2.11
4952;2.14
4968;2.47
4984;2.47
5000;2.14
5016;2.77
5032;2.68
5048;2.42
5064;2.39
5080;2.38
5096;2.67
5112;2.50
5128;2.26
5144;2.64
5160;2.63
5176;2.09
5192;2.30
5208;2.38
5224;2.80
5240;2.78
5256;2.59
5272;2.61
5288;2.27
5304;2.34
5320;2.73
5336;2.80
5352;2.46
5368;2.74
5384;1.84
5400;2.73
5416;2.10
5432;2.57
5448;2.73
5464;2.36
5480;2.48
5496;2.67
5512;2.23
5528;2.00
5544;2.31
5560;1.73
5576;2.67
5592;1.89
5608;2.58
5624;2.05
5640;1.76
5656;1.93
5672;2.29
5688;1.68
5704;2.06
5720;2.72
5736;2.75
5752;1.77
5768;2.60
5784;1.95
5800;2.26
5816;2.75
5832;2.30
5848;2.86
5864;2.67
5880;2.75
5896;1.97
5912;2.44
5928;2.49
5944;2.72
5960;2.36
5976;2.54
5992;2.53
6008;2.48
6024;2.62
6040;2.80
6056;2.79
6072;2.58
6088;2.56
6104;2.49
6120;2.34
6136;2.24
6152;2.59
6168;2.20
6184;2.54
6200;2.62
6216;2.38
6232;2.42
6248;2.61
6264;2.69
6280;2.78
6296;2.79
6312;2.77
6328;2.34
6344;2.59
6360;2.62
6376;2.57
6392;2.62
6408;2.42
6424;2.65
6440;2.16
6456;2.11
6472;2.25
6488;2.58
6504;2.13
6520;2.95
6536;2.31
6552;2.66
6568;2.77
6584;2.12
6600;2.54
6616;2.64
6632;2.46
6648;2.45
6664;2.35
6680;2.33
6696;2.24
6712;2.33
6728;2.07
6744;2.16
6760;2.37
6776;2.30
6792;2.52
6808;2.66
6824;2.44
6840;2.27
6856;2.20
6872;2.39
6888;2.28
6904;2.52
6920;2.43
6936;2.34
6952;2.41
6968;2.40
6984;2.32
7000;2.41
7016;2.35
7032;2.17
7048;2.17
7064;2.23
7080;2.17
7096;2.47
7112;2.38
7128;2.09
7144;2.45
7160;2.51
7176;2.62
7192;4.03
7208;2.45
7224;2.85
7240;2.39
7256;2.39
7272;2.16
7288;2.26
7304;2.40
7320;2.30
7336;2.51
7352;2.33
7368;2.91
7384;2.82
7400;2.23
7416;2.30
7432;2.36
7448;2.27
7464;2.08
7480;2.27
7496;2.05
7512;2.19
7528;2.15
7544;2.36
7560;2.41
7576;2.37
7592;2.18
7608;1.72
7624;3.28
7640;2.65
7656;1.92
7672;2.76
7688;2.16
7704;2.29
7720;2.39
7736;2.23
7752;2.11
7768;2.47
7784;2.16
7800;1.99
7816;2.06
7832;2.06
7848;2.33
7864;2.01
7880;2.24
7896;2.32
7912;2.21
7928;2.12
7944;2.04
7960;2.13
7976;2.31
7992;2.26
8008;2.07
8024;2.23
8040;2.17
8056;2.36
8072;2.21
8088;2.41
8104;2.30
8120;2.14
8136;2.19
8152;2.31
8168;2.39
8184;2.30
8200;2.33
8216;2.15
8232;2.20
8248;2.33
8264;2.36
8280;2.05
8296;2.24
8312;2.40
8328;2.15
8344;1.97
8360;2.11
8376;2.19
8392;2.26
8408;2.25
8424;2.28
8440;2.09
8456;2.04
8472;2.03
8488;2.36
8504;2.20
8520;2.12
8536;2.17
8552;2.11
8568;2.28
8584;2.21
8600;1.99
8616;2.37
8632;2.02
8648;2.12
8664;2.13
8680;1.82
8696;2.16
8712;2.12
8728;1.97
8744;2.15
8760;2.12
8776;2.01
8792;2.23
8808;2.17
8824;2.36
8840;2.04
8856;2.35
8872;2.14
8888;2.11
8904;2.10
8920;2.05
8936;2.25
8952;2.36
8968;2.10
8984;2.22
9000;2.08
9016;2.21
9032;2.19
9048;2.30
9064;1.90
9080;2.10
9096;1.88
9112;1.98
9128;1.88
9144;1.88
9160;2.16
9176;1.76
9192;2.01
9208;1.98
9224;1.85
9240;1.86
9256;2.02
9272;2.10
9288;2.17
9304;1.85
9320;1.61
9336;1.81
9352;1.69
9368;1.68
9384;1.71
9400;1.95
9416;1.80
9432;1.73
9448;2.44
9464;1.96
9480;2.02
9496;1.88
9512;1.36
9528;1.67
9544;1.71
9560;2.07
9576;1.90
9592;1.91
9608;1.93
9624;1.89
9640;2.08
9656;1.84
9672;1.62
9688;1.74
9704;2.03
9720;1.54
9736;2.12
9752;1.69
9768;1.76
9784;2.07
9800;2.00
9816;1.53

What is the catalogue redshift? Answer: 0.10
